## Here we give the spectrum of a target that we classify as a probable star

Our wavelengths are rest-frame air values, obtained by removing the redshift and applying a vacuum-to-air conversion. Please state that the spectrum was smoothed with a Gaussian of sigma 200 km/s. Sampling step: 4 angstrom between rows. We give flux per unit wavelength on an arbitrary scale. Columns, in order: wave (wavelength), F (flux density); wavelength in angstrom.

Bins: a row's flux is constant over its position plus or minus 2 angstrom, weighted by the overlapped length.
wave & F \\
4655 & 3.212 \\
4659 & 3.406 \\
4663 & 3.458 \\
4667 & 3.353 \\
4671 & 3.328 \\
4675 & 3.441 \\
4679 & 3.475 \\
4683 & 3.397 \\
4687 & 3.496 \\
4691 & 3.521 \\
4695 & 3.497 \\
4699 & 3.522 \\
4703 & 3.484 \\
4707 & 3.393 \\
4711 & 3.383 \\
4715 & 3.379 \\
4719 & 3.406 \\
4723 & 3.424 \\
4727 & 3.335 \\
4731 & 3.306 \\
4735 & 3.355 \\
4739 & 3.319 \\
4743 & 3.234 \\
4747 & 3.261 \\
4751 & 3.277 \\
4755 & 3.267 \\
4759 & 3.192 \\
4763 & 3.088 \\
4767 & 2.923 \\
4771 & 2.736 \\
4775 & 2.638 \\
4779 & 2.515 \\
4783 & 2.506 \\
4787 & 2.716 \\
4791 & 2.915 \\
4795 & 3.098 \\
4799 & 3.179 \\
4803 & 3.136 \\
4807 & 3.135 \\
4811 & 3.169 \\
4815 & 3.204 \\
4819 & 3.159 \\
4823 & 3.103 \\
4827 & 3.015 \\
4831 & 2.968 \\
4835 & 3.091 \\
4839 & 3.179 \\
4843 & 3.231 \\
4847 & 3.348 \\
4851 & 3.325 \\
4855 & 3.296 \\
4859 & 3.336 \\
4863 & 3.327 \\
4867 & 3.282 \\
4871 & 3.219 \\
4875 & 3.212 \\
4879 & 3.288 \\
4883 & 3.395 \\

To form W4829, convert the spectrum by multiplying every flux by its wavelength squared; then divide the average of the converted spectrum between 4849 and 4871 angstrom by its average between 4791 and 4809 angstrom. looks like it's 1.09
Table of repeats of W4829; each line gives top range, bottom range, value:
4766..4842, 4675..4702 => 0.90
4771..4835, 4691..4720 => 0.90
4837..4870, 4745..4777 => 1.12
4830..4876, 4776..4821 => 1.12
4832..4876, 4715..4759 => 1.03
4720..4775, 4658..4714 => 0.95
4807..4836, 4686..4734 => 0.95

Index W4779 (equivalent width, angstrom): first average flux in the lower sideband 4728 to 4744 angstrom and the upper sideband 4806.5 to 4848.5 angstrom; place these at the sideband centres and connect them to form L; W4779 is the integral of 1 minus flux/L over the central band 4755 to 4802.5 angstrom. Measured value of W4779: 5.03 angstrom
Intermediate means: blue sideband 3.31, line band 2.89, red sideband 3.14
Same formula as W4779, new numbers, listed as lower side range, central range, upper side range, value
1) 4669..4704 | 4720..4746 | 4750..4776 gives -1.10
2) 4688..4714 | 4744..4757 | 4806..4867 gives 0.39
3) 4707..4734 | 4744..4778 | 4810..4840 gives 2.43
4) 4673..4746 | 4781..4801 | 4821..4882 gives 2.52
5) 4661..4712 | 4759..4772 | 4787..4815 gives 0.91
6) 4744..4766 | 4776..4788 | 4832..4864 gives 2.41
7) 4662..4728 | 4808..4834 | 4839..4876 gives 1.66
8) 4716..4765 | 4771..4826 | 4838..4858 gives 5.60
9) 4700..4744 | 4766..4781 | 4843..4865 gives 2.97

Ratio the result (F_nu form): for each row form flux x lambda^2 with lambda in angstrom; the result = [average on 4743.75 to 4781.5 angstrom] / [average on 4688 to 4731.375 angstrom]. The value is 0.9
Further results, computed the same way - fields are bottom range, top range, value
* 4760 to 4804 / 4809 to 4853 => 1.13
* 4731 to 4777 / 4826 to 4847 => 1.04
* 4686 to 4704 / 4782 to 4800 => 0.86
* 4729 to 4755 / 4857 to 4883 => 1.05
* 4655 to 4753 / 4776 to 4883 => 0.97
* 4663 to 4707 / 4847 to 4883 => 1.03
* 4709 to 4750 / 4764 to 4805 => 0.87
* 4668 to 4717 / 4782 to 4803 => 0.89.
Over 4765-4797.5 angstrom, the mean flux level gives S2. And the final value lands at 2.76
